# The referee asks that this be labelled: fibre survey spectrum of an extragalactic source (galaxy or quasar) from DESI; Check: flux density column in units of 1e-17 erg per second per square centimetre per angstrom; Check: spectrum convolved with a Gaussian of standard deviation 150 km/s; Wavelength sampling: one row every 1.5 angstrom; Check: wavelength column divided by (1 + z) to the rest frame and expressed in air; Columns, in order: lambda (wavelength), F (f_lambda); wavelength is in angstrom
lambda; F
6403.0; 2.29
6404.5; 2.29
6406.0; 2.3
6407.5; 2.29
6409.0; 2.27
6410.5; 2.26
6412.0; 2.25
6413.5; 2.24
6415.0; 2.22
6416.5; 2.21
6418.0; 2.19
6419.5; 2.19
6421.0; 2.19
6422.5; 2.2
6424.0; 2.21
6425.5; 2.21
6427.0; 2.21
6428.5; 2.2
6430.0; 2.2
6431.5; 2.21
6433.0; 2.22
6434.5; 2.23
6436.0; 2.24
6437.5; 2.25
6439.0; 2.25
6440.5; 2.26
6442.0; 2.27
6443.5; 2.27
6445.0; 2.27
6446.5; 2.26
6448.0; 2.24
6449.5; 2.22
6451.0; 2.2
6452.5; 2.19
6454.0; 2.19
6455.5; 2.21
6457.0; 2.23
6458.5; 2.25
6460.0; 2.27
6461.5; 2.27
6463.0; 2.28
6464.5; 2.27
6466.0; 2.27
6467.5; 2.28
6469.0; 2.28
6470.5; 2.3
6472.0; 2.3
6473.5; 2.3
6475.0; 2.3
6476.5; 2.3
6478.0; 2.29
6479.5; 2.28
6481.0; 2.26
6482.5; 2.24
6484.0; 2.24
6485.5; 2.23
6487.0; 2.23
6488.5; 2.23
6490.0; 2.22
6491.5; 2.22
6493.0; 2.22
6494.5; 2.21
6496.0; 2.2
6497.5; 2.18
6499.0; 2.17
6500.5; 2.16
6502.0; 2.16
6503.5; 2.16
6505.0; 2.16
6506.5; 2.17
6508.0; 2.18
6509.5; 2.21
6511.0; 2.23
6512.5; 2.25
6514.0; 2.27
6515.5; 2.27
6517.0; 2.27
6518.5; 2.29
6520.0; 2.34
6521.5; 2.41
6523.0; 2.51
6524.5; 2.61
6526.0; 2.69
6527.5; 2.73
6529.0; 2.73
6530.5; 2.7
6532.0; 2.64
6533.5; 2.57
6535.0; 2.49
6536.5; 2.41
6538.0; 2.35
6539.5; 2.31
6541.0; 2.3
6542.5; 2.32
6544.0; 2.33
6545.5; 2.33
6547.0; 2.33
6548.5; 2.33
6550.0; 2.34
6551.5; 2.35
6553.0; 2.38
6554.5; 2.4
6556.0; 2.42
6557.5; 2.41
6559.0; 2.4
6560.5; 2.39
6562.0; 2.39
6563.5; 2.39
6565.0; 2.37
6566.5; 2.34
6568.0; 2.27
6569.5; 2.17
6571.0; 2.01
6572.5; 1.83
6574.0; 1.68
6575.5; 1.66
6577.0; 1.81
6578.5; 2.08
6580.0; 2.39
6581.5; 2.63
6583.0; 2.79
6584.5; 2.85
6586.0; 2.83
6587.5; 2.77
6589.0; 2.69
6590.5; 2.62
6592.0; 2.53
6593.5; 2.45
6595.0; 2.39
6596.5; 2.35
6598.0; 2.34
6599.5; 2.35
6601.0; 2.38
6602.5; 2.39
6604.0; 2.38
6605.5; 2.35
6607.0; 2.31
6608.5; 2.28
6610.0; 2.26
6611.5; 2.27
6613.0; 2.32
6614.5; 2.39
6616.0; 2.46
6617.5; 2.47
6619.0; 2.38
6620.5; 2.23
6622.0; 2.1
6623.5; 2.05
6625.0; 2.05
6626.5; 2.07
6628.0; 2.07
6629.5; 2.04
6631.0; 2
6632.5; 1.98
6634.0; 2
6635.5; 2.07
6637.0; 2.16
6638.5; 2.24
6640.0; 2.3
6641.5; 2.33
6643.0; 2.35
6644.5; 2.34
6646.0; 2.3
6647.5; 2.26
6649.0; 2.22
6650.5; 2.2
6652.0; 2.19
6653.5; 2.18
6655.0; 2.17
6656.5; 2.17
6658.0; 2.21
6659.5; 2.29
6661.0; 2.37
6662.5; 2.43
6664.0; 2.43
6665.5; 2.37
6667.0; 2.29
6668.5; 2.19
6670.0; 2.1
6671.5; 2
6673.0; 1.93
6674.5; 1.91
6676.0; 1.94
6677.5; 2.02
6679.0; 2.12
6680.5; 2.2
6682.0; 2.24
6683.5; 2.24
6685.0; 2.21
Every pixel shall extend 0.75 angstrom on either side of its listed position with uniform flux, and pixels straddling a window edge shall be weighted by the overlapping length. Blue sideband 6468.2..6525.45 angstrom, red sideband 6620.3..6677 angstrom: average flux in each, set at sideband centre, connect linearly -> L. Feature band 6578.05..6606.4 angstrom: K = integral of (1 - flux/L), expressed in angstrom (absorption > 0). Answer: -3.89 angstrom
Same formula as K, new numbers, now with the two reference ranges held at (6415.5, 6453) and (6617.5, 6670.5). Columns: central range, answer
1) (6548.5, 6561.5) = -1.0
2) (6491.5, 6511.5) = 0.3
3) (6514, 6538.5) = -3.1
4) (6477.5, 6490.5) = -0.2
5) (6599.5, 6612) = -0.7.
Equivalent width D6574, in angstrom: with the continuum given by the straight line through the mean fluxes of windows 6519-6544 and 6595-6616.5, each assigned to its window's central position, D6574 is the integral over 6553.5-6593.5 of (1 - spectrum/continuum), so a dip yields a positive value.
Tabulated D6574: 1.0 angstrom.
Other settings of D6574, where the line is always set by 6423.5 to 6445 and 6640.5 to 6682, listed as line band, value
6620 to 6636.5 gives 1.12 angstrom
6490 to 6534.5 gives -2.35 angstrom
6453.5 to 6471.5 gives -0.25 angstrom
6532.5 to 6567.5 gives -2.50 angstrom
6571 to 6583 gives 0.84 angstrom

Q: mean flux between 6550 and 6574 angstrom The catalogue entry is 2.28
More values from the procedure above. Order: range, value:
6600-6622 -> 2.34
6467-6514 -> 2.23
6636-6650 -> 2.27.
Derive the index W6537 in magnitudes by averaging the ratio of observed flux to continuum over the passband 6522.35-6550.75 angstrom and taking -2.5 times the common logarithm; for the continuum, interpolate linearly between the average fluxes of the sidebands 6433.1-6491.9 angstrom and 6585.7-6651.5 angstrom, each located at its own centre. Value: -0.09 mag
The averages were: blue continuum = 2.25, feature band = 2.47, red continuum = 2.3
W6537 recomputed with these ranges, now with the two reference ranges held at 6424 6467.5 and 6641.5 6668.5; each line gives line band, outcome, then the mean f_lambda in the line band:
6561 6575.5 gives 0.06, 2.14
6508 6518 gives 0.00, 2.25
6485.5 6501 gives 0.02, 2.21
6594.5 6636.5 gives 0.02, 2.24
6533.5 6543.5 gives -0.06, 2.38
